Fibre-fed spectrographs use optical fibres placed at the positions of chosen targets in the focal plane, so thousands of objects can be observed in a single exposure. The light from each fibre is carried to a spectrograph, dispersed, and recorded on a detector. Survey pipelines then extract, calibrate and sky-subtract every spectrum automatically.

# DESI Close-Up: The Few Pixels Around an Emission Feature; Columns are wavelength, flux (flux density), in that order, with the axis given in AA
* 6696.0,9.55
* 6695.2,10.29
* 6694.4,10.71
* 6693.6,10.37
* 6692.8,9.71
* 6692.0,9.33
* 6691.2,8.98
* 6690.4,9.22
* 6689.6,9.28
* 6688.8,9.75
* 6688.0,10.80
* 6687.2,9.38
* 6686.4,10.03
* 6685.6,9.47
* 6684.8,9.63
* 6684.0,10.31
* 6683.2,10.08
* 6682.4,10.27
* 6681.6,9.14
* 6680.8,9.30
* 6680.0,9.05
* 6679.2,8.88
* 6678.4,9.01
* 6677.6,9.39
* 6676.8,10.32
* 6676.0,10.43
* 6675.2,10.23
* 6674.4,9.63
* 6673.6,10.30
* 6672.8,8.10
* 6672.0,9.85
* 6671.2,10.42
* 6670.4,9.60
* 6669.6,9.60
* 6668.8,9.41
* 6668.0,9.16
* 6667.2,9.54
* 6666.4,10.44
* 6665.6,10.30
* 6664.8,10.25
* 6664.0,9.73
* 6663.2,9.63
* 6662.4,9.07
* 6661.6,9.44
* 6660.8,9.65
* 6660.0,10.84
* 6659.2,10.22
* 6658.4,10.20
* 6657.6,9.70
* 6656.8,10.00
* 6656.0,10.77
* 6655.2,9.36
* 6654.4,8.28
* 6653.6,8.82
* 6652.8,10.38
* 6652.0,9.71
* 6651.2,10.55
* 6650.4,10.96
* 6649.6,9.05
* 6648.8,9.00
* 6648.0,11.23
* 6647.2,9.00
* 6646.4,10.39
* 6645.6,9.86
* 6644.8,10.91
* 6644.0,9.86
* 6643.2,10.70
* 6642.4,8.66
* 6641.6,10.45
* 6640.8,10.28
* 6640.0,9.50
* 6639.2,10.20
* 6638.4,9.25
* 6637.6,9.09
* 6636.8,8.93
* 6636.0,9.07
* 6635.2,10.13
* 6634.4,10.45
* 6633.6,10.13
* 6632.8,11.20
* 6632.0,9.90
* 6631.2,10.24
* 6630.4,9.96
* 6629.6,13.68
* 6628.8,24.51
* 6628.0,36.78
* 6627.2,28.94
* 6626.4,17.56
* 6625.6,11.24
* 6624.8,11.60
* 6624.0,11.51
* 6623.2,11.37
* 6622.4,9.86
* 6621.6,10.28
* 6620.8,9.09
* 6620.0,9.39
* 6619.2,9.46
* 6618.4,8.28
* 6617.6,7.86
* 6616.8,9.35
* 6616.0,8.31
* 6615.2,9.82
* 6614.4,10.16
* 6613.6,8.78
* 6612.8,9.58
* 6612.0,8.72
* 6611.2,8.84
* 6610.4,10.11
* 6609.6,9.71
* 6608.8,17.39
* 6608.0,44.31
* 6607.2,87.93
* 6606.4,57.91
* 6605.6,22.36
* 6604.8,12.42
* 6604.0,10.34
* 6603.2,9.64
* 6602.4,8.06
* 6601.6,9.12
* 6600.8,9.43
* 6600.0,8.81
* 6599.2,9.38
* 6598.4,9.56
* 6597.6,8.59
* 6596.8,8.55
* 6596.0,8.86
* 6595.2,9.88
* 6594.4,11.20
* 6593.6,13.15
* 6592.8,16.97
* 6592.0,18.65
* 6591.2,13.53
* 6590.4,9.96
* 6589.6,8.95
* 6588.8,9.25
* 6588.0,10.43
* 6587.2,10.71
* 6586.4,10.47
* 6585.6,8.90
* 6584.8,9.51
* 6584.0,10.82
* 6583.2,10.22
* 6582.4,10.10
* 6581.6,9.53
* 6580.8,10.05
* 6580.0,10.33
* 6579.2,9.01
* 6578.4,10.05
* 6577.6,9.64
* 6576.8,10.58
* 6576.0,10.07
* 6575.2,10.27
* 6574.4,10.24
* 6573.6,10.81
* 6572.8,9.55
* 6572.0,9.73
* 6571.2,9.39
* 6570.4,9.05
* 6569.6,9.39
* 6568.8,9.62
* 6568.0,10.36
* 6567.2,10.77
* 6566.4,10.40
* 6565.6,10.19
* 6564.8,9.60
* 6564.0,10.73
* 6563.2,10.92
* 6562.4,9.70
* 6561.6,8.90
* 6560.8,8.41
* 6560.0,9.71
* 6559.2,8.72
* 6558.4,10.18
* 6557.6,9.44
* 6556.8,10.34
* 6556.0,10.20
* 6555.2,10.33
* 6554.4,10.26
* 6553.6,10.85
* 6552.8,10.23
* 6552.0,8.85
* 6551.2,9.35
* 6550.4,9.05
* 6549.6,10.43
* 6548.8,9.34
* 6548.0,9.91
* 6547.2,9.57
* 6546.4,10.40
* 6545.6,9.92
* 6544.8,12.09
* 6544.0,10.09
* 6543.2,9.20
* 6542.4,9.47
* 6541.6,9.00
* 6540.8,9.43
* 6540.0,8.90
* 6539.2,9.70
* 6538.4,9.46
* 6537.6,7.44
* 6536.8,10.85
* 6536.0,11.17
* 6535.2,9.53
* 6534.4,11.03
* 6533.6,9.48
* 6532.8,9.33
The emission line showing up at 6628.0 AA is [N II] 6583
